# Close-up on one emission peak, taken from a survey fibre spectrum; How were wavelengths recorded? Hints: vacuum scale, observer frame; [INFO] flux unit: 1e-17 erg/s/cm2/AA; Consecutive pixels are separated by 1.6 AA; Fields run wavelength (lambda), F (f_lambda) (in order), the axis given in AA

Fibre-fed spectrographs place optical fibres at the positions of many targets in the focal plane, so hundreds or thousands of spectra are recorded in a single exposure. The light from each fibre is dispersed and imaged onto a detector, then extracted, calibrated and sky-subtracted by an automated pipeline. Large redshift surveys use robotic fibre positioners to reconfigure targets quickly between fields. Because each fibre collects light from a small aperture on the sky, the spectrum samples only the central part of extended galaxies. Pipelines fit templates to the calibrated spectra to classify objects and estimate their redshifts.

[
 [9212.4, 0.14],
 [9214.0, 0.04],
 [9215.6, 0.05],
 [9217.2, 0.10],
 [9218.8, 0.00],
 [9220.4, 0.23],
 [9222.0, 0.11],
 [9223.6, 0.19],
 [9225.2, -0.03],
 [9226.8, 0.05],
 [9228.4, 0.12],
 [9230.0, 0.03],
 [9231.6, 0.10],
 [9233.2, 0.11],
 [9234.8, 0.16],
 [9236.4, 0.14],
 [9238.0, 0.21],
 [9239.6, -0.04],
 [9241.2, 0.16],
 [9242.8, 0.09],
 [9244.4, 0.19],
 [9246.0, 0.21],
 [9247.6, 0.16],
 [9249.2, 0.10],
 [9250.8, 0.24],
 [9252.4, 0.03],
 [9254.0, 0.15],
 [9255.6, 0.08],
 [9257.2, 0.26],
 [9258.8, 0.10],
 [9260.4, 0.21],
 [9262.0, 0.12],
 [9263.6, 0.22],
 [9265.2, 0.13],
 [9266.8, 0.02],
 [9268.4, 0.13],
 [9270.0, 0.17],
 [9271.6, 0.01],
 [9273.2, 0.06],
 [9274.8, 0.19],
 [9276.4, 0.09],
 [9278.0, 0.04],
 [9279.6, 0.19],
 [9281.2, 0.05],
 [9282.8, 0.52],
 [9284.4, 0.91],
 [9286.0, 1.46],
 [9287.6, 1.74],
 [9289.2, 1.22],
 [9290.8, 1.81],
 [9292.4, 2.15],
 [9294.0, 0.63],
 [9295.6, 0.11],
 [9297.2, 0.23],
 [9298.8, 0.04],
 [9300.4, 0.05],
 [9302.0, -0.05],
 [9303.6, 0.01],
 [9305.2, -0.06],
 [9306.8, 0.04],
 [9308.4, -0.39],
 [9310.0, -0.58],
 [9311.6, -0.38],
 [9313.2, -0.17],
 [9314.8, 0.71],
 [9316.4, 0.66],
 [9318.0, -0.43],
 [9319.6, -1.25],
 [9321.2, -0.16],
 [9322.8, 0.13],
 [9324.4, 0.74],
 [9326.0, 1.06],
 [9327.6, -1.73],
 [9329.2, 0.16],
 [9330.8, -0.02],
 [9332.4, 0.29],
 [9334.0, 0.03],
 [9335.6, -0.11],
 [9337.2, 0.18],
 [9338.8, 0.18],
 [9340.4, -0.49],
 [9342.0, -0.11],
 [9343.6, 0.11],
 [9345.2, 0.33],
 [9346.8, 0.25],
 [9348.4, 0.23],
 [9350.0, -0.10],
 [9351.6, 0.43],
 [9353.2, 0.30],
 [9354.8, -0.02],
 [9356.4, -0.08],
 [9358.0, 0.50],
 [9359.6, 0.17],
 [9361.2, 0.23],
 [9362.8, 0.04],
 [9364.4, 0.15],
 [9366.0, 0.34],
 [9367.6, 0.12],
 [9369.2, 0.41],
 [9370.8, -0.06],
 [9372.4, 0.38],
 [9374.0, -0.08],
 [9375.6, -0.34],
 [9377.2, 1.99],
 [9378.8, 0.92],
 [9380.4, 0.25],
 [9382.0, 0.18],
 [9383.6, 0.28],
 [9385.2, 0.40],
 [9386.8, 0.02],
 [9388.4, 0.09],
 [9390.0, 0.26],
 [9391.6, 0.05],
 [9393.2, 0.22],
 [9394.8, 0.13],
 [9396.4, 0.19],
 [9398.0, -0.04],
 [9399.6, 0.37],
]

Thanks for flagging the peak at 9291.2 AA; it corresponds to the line [O III] 5007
